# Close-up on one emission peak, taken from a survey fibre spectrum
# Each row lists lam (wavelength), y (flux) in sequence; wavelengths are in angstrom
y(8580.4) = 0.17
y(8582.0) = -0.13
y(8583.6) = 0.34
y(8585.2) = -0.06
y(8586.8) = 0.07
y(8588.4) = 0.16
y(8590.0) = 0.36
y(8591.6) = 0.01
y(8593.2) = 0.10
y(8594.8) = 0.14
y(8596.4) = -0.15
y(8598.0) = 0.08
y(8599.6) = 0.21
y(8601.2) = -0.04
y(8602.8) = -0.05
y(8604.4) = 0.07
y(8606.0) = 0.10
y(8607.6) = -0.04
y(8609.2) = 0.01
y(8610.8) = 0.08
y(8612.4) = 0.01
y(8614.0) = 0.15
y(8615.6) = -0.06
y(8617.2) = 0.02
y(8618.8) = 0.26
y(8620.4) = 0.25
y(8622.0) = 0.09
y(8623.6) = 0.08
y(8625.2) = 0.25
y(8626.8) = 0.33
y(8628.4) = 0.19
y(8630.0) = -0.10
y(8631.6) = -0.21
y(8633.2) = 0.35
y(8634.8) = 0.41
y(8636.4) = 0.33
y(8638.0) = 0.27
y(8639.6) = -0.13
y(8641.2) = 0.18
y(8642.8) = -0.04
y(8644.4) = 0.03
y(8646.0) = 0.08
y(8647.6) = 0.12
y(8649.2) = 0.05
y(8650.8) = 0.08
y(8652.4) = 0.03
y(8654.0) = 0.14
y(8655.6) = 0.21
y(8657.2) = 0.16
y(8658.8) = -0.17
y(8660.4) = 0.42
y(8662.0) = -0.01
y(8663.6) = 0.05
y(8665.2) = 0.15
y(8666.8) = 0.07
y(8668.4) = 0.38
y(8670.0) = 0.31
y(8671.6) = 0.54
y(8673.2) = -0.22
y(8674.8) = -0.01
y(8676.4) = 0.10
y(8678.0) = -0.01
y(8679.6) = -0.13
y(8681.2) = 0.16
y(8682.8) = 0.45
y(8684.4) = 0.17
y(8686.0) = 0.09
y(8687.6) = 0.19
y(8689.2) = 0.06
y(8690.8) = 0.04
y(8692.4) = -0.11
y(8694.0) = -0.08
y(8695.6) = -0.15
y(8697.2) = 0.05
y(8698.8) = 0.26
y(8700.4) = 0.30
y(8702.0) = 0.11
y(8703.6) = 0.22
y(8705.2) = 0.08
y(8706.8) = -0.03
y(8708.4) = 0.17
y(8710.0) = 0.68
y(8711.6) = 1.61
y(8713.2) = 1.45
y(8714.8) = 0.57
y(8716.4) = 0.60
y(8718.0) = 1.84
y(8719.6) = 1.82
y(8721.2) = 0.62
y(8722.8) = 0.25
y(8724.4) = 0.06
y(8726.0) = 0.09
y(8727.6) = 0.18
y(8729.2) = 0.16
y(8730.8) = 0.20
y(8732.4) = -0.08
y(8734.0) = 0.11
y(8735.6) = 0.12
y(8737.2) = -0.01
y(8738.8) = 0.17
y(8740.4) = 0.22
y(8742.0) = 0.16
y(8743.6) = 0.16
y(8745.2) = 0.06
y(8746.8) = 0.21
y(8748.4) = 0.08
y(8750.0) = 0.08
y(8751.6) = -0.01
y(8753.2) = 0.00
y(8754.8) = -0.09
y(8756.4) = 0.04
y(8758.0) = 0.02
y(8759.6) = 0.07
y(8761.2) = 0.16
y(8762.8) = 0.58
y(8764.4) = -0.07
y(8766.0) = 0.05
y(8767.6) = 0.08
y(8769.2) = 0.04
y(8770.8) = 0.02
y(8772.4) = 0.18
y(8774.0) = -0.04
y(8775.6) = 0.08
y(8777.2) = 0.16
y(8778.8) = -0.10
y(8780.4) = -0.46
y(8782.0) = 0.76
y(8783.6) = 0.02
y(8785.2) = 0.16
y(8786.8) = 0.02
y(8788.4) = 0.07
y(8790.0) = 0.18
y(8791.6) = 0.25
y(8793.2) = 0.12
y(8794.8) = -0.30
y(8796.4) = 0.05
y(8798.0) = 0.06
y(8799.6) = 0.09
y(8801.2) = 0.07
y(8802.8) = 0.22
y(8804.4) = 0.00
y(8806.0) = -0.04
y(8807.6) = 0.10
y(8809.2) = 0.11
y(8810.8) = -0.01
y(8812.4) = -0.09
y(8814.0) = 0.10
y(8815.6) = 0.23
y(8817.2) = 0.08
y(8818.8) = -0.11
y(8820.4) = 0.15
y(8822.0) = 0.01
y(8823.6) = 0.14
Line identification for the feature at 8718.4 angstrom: [O II]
